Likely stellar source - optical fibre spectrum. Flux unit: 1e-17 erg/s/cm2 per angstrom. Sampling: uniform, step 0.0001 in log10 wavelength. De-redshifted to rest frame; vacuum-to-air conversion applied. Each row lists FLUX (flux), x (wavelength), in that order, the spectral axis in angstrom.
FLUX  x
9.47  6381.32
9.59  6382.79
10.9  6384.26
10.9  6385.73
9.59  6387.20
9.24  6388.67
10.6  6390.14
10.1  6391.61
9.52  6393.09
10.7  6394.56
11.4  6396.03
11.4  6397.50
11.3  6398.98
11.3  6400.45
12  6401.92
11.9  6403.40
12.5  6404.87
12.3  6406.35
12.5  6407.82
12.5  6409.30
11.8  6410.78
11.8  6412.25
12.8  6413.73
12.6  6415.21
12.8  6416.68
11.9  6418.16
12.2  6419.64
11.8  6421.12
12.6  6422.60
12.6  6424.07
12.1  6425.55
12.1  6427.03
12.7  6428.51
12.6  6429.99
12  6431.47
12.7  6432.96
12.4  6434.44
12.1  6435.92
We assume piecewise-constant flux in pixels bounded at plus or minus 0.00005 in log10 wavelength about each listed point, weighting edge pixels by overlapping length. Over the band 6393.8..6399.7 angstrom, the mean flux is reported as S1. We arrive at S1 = 11.2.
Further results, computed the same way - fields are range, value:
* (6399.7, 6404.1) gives 11.7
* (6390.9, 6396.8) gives 10.4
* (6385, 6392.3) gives 10.1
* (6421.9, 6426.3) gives 12.5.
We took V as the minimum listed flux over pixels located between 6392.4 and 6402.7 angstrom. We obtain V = 9.52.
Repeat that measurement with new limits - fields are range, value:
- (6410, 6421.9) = 11.8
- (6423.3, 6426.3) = 12.1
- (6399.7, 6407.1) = 11.3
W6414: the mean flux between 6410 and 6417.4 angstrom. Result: 12.4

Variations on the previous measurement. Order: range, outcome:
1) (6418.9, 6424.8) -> 12.3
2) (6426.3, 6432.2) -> 12.4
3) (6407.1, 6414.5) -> 12.3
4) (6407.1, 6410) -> 12.5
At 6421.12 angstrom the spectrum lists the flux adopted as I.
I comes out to 11.8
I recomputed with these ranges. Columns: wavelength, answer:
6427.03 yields 12.1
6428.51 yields 12.7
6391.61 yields 10.1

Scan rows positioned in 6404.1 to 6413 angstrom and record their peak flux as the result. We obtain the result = 12.5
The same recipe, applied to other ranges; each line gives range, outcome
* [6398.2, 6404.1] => 12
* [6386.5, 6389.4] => 9.59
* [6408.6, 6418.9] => 12.8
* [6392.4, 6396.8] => 11.4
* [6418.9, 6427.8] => 12.6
